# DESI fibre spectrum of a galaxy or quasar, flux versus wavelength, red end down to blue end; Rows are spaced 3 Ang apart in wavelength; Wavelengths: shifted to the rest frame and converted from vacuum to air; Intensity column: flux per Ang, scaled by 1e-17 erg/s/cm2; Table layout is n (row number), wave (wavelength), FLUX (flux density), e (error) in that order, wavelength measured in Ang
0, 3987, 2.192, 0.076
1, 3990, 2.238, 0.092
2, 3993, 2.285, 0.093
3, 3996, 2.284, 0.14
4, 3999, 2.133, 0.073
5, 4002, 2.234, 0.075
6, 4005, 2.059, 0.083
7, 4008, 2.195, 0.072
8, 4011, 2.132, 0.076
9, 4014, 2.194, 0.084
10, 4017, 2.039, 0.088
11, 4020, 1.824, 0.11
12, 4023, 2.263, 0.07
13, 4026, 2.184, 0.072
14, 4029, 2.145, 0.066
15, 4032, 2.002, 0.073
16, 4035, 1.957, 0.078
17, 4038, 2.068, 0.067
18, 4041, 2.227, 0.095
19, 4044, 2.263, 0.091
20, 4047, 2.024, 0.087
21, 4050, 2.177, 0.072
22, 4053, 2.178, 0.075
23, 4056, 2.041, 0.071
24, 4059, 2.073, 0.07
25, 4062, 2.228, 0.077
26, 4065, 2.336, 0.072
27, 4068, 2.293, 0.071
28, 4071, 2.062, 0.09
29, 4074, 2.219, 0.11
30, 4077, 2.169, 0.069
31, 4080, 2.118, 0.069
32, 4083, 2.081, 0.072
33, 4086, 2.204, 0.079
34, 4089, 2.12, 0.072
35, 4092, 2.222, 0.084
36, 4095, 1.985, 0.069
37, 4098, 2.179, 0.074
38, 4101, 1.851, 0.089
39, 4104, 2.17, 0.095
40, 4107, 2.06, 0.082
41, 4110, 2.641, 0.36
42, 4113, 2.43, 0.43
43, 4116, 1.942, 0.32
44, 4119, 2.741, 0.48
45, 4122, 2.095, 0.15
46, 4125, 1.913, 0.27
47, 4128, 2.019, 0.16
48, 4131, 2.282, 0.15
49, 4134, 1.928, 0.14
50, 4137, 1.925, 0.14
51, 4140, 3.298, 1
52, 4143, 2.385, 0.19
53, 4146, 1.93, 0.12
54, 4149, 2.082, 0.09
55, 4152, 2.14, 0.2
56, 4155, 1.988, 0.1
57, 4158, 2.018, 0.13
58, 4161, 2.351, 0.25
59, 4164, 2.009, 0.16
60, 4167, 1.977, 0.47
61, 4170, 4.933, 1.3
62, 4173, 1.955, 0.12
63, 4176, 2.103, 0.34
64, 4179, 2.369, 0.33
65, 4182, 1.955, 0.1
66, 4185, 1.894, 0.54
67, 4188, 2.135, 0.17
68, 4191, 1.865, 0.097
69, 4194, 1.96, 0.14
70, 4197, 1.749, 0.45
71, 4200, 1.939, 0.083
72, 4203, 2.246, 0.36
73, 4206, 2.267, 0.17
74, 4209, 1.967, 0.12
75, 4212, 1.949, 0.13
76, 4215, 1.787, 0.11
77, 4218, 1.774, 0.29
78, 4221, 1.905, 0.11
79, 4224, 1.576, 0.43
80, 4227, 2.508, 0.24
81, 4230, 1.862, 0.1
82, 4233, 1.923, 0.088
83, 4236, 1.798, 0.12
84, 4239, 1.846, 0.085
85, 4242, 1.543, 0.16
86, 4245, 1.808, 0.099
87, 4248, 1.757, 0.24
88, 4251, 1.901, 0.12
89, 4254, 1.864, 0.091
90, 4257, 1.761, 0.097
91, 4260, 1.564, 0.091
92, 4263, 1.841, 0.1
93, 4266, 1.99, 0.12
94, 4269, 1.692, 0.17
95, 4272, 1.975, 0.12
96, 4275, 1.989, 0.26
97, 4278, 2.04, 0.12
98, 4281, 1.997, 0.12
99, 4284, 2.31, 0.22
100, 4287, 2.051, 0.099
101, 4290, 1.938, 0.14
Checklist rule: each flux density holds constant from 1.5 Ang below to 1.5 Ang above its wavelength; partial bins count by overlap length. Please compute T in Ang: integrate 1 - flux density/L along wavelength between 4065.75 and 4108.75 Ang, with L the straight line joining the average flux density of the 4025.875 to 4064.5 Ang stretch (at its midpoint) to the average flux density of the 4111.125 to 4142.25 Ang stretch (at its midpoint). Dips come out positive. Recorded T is 1.3 Ang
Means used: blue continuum 2.12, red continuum 2.27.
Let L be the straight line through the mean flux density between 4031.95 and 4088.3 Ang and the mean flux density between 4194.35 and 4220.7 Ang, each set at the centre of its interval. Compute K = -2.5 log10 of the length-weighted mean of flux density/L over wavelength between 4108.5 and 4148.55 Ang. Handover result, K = -0.104 mag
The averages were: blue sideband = 2.15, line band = 2.27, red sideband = 1.96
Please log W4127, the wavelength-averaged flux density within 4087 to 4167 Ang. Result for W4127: 2.18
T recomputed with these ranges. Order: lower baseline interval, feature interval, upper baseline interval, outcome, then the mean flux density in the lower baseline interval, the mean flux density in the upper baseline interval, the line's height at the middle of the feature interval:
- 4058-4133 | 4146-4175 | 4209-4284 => -4.44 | 2.18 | 1.87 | 2.05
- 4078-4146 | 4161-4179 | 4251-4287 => -3.95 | 2.2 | 1.92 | 2.1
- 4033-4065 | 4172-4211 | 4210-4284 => -1.76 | 2.13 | 1.87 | 1.94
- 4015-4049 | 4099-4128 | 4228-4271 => -3.05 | 2.09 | 1.81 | 1.99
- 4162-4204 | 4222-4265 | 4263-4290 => 5.10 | 2.22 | 1.99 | 2.07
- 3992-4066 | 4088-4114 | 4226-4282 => -1.62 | 2.14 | 1.87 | 2.05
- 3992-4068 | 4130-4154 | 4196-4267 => -2.92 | 2.14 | 1.88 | 2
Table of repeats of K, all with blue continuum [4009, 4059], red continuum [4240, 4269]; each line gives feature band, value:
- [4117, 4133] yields -0.12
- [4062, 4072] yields -0.09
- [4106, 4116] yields -0.17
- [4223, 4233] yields -0.10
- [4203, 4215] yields -0.11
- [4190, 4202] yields -0.02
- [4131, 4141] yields -0.19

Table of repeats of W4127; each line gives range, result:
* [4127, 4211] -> 2.2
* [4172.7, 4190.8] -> 2.06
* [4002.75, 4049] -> 2.11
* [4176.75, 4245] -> 1.94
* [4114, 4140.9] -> 2.22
